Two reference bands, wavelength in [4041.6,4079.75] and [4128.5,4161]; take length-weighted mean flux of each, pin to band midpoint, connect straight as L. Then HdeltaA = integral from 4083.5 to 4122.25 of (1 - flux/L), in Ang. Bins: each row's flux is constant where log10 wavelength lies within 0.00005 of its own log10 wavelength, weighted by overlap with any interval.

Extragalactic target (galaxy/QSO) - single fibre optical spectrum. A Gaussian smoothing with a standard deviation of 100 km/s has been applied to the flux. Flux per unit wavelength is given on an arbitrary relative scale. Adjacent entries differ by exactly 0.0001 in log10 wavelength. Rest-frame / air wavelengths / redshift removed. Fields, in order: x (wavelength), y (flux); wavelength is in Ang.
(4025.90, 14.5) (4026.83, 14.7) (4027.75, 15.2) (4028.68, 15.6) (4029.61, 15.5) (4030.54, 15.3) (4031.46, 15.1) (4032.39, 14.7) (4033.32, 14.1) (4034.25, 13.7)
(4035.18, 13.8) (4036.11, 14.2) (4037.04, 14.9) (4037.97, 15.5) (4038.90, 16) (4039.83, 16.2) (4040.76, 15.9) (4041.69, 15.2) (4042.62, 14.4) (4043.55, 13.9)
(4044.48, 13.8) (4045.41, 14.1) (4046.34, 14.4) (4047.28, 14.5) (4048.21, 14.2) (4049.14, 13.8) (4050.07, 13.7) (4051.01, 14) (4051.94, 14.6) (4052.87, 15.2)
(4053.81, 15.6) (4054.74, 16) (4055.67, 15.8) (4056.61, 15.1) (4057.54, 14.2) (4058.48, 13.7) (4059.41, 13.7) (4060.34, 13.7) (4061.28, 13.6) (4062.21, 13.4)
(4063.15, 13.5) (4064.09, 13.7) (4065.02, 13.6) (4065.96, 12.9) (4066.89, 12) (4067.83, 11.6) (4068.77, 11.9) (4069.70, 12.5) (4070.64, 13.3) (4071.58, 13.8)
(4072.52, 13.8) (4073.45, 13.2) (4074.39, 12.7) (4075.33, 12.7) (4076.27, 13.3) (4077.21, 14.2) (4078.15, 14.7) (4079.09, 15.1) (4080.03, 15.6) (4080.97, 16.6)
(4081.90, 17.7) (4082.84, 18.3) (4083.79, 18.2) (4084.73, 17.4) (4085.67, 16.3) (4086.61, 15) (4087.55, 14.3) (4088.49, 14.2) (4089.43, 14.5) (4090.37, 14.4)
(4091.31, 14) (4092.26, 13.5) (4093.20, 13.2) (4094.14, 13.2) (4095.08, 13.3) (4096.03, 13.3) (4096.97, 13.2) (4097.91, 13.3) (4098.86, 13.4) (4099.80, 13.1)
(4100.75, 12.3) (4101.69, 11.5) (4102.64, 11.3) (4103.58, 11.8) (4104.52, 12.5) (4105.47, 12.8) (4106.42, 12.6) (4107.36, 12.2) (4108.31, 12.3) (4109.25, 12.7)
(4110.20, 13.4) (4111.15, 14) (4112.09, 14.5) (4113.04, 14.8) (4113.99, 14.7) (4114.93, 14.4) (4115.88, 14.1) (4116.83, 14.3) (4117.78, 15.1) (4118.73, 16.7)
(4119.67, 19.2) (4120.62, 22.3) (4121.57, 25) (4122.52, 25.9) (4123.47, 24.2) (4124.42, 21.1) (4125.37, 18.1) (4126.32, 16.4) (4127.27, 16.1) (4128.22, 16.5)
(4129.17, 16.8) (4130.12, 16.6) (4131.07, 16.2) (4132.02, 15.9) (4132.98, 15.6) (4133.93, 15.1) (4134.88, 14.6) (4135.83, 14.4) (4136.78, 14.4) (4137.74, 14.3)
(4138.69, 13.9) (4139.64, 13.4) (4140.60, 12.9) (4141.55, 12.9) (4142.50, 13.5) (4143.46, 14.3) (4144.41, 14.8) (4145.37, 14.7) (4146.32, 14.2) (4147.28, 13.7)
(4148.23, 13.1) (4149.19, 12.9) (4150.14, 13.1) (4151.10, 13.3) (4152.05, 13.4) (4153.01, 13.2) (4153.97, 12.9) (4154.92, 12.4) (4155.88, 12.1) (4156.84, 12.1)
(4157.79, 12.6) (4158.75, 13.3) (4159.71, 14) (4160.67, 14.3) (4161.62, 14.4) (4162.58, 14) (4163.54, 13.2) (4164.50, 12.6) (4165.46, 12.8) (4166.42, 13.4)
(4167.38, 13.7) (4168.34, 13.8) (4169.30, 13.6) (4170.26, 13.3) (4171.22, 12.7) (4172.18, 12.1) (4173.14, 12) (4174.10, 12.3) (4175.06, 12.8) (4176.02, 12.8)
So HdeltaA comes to -1.6 Ang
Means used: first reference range 13.9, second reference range 14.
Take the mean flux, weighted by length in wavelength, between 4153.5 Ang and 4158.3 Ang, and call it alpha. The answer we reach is 12.4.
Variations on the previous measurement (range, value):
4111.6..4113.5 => 14.7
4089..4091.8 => 14.3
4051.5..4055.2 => 15.4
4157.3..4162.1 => 13.7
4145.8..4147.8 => 14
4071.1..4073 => 13.8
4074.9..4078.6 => 13.7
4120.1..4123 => 24.3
